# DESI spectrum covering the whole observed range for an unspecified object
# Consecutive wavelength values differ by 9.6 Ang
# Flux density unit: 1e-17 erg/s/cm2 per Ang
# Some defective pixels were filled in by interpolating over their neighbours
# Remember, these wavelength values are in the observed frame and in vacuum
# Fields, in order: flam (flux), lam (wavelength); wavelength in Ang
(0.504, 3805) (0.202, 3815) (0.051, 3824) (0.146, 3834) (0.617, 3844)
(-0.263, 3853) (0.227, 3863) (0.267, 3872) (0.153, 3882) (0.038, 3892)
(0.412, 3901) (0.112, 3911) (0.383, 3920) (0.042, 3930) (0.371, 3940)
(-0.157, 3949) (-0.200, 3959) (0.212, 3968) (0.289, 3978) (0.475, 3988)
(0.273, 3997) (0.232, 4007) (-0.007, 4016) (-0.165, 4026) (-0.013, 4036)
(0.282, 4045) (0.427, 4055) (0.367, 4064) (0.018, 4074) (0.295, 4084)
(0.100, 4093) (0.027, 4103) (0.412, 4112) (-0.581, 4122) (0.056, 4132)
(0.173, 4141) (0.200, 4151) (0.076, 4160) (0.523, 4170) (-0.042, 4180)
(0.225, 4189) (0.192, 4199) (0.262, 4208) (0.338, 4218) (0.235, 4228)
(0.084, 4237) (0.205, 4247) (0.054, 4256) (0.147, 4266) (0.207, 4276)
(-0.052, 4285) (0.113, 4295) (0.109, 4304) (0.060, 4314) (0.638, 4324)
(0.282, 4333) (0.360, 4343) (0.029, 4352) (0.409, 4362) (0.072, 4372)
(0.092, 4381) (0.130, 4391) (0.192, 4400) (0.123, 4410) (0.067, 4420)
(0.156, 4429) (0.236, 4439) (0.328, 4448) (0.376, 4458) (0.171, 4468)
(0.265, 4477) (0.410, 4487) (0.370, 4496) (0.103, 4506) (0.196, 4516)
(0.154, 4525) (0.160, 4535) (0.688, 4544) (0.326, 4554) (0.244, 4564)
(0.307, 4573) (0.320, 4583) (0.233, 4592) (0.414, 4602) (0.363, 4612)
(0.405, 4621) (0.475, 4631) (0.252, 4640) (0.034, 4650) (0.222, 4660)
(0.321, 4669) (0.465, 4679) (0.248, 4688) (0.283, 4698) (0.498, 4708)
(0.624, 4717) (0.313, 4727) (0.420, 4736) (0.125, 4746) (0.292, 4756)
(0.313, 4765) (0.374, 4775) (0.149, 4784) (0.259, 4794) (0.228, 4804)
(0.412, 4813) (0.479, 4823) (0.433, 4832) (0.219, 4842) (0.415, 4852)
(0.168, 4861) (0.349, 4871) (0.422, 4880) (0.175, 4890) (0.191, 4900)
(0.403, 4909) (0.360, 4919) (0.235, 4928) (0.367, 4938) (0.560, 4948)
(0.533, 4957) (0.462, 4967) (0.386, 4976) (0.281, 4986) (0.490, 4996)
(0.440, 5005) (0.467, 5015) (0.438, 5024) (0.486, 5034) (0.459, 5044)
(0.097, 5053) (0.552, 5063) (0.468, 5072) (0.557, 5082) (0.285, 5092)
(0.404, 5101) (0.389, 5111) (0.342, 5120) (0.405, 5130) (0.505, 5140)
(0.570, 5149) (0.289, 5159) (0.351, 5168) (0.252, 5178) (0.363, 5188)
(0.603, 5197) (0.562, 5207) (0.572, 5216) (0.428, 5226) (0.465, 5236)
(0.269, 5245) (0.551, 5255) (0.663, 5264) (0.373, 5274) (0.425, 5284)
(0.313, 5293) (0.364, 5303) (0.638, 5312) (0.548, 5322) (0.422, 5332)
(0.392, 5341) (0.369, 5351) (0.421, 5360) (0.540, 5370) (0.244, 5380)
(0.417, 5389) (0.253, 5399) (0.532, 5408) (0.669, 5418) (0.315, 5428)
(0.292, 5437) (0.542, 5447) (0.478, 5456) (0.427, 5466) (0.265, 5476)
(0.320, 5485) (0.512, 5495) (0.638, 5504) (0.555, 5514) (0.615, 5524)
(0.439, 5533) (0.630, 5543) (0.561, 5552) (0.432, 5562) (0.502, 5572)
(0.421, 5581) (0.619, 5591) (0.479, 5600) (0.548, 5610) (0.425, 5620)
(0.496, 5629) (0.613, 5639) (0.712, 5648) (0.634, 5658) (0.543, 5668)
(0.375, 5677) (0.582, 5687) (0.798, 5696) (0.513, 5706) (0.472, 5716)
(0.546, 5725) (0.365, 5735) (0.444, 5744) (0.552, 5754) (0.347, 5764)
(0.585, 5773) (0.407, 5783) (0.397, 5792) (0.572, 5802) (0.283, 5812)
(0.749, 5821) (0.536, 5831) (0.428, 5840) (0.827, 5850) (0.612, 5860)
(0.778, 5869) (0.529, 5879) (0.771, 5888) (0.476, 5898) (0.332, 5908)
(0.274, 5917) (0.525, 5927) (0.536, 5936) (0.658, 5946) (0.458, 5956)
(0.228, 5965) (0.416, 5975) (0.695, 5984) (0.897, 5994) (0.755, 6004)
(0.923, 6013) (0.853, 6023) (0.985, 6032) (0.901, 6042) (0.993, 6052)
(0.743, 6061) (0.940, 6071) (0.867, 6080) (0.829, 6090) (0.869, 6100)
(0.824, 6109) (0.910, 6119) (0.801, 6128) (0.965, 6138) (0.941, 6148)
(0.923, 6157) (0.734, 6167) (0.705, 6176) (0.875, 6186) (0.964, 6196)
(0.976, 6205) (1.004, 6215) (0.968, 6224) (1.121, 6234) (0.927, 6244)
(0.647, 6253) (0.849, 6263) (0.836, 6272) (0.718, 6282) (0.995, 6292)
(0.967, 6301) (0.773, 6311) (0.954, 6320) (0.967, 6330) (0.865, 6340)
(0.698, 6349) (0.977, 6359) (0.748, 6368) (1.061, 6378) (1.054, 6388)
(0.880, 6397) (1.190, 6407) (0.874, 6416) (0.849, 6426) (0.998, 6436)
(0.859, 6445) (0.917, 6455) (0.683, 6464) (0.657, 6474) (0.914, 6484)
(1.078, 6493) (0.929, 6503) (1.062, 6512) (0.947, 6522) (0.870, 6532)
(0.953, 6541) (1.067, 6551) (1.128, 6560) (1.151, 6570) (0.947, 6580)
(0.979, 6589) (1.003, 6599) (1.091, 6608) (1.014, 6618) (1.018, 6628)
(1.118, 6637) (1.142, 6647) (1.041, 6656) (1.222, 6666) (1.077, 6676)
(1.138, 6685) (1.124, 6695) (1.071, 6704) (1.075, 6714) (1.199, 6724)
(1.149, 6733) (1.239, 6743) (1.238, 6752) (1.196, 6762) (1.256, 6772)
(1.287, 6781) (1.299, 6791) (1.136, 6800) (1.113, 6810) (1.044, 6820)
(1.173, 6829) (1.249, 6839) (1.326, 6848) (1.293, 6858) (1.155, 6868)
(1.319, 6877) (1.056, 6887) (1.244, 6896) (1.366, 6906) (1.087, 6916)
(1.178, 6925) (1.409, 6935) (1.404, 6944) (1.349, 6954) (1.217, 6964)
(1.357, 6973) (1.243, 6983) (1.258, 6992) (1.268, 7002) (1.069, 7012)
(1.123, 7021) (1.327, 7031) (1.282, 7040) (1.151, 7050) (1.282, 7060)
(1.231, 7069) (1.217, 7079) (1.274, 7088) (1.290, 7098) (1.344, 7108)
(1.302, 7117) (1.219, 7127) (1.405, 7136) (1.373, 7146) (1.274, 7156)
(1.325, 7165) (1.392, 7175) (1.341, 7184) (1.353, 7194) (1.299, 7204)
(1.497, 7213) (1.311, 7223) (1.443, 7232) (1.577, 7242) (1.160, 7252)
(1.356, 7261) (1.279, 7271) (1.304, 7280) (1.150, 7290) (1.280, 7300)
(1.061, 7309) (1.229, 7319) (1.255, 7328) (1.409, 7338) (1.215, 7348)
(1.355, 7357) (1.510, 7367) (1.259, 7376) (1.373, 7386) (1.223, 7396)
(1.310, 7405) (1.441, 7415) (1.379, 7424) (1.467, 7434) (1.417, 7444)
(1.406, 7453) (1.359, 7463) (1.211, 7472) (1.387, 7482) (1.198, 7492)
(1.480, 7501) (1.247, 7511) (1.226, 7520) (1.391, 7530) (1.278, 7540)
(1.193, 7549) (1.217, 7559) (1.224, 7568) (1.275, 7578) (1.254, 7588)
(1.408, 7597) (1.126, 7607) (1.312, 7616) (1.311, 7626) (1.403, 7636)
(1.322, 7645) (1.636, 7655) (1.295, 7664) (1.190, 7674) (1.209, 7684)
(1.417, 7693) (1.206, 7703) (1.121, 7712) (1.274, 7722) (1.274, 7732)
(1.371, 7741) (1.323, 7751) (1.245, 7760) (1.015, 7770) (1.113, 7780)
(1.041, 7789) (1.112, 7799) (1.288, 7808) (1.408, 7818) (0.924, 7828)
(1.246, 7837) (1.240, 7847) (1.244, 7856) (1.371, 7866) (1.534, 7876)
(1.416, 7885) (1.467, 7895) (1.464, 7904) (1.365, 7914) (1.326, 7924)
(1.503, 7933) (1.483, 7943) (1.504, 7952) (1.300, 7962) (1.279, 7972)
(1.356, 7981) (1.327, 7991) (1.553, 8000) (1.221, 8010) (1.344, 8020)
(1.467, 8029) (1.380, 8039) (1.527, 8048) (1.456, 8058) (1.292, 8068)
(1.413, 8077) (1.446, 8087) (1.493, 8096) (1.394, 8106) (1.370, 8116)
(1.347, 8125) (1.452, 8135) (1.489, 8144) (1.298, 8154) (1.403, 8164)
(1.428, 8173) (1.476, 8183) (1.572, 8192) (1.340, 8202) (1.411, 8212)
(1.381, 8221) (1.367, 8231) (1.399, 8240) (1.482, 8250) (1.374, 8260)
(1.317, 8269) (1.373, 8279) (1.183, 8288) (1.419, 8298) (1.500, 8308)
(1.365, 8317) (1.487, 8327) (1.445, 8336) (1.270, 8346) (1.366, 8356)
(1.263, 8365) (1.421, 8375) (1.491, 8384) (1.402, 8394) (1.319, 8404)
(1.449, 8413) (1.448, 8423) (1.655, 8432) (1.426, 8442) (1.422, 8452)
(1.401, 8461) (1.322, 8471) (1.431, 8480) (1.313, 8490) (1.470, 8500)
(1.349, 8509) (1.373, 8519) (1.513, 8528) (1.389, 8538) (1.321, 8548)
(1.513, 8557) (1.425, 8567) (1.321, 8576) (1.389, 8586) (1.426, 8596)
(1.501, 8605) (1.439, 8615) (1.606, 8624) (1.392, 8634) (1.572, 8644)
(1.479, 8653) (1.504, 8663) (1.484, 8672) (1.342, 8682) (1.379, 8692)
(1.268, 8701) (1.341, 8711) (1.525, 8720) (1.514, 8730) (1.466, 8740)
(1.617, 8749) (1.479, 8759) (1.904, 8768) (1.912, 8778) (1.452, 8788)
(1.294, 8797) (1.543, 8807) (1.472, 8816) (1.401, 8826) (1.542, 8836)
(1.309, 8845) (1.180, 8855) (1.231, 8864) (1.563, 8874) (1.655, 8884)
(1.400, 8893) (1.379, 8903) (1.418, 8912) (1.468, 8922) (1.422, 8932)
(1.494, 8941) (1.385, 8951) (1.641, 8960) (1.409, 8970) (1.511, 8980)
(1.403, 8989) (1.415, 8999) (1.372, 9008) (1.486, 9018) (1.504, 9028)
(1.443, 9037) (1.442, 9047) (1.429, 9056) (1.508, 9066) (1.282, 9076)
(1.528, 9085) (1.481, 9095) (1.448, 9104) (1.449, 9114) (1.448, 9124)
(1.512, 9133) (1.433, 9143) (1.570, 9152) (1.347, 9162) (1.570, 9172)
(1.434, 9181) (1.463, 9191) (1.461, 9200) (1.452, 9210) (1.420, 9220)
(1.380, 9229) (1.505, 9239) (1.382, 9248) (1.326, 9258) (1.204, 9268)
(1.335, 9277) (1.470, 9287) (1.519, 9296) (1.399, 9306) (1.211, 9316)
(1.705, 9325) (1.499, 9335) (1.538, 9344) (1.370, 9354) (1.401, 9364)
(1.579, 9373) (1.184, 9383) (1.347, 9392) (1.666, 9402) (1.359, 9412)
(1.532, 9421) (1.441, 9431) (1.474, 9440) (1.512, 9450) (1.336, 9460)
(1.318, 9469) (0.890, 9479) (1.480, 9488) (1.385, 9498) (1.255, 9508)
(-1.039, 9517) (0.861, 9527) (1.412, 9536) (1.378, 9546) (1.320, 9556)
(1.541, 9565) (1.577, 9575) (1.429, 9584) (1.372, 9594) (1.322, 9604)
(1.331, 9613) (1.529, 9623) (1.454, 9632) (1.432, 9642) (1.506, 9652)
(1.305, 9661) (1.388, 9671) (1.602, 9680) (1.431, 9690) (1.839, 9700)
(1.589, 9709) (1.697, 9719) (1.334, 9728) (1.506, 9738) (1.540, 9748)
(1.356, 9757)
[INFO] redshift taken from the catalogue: 0.503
